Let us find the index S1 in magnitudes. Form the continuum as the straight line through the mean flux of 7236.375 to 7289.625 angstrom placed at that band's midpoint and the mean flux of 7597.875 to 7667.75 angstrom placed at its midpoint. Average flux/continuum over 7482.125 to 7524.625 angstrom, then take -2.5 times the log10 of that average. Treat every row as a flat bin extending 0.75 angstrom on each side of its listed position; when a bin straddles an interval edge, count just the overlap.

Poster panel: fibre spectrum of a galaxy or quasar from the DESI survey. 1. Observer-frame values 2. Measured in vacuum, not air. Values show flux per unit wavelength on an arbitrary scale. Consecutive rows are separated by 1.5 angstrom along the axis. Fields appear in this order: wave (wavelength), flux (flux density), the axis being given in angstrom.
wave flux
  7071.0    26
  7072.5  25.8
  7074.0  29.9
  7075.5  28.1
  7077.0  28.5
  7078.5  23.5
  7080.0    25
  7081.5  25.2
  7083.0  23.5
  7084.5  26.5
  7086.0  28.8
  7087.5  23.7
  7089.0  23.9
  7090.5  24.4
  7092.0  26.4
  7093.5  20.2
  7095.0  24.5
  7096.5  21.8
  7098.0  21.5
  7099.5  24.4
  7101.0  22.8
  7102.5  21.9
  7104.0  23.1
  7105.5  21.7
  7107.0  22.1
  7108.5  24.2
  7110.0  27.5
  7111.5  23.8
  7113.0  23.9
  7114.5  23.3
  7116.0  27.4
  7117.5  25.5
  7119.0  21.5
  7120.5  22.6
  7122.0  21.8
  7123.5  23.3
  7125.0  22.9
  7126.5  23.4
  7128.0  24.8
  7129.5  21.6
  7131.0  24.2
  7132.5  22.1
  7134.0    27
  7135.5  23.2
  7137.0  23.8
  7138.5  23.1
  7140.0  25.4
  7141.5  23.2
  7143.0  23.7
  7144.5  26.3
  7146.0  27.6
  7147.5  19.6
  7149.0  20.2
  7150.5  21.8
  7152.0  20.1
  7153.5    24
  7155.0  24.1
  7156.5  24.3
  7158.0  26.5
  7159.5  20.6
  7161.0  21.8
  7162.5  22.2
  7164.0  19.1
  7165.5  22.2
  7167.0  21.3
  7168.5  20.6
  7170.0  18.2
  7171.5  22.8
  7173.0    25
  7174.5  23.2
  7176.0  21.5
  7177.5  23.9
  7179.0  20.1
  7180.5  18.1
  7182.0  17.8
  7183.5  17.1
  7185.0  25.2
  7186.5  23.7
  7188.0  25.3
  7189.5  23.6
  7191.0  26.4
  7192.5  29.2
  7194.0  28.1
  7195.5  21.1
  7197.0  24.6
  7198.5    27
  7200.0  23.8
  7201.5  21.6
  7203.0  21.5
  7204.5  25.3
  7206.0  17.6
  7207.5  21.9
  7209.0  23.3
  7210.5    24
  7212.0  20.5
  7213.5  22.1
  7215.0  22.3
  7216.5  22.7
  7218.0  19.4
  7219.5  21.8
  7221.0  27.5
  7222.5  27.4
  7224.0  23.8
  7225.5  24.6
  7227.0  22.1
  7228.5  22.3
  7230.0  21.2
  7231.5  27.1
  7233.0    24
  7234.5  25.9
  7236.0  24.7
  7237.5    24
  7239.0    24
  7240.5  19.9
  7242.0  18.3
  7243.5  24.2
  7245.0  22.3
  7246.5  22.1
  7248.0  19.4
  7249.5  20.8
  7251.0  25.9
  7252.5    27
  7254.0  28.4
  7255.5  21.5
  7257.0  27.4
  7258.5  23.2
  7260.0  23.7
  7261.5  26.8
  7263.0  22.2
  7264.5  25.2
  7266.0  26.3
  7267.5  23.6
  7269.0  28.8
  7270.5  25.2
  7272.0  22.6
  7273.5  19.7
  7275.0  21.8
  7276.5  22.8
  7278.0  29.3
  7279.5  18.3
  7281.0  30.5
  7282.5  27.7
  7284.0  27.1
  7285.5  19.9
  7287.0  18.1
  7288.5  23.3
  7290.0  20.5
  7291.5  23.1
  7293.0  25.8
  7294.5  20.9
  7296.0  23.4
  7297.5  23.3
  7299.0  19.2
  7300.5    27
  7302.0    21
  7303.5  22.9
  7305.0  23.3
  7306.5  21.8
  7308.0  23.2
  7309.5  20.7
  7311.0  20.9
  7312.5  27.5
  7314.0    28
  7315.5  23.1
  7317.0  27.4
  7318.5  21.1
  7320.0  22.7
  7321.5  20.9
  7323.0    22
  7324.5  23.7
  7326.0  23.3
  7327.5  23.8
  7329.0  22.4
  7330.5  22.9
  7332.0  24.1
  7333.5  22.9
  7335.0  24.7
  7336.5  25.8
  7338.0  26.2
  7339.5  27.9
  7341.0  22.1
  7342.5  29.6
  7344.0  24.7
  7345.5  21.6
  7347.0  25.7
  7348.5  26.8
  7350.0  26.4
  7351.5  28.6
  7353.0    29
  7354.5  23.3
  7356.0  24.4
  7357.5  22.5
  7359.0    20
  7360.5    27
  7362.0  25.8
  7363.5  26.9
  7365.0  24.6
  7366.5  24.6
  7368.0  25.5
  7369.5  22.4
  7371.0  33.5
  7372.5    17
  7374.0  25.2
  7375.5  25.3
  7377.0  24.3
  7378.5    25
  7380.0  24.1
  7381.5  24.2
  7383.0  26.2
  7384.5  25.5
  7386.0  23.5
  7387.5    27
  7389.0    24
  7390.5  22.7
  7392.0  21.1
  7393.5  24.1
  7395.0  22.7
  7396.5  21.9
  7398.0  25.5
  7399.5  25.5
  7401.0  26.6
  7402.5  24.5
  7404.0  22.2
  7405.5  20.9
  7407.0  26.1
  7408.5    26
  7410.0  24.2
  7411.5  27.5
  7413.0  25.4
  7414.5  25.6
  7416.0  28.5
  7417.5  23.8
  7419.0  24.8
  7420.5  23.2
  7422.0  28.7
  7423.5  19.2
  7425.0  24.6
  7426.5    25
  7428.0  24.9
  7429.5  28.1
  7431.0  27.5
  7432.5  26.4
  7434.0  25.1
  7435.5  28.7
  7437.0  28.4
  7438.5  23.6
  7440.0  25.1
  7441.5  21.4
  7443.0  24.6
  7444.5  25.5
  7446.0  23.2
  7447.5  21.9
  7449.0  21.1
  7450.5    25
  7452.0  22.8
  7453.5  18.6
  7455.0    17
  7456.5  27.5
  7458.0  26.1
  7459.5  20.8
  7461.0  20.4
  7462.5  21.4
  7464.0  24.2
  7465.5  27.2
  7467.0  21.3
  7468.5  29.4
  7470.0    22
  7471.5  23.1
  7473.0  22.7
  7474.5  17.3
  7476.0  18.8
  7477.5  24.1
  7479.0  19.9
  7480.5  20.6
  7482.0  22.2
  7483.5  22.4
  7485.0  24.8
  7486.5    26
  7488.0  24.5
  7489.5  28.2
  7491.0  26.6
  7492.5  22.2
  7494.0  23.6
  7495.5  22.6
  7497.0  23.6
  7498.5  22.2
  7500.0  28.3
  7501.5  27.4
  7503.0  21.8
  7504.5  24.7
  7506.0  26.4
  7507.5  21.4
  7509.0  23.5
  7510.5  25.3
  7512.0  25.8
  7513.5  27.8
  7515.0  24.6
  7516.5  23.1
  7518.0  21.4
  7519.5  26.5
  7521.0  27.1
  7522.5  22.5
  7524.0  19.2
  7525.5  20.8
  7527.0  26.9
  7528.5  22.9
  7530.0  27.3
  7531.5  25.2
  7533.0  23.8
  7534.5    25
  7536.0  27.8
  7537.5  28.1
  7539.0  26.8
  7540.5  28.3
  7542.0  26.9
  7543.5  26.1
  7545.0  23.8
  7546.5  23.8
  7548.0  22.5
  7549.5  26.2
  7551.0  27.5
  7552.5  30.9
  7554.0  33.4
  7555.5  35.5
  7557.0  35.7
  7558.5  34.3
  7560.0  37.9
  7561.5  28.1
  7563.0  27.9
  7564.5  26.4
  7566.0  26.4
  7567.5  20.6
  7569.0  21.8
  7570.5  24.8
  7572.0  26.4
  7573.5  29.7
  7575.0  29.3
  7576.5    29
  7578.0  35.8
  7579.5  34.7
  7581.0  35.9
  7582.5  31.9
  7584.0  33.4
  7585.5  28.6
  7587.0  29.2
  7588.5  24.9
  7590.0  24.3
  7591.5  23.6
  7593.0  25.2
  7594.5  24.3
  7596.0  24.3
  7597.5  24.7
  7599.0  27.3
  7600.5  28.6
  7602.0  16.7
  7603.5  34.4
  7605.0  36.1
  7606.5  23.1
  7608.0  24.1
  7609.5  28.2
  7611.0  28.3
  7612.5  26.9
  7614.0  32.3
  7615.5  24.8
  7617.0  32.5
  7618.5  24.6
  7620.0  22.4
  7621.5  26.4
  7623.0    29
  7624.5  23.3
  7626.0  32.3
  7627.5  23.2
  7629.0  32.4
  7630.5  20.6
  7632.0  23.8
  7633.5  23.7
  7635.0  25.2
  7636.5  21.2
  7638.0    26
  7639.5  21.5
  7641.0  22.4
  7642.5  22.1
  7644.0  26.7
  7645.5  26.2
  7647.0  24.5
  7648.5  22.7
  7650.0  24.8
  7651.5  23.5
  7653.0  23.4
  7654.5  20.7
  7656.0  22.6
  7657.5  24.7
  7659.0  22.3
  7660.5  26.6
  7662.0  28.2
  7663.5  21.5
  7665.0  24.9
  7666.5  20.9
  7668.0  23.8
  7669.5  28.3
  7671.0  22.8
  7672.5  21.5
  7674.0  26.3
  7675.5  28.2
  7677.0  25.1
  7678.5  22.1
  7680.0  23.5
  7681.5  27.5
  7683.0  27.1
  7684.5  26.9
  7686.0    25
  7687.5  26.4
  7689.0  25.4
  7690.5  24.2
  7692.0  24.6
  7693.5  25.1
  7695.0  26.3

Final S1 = 0.02 mag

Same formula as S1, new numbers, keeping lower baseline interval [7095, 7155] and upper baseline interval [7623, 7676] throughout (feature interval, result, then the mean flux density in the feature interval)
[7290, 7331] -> 0.03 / 23.1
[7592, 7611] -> -0.09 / 26.5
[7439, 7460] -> 0.05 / 22.9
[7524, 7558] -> -0.12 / 26.9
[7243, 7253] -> 0.03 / 23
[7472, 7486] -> 0.12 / 21.5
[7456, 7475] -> 0.03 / 23.4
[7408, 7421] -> -0.07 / 25.5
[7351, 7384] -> -0.05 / 24.9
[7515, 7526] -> 0.05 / 23.1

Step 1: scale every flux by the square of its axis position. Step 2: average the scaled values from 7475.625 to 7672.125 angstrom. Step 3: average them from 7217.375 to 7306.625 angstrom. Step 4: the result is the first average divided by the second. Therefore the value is 1.19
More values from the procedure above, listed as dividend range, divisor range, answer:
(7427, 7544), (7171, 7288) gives 1.11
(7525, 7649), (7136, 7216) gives 1.33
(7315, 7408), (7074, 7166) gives 1.10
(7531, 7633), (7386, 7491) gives 1.20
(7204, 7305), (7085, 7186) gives 1.05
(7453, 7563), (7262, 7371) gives 1.09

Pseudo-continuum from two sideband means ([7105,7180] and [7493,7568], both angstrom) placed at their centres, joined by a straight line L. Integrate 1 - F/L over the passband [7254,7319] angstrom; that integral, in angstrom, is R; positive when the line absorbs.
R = 1.2 angstrom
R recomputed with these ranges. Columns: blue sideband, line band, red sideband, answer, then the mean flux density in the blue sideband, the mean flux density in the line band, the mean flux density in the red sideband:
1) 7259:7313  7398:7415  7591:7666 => -0.56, 23.5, 25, 25.4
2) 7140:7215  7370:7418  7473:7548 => -1.92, 22.7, 24.7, 24.2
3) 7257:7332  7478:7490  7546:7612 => 1.46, 23.6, 23.5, 28.3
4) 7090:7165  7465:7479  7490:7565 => 1.69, 23.3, 22.6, 26.2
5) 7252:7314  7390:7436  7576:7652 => 0.17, 23.8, 24.9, 26.7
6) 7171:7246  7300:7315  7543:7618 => 0.55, 23.1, 23.6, 28.2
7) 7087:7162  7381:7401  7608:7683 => 0.02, 23.4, 24.2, 25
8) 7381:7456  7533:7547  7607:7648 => -0.58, 24.4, 26.2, 25.7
